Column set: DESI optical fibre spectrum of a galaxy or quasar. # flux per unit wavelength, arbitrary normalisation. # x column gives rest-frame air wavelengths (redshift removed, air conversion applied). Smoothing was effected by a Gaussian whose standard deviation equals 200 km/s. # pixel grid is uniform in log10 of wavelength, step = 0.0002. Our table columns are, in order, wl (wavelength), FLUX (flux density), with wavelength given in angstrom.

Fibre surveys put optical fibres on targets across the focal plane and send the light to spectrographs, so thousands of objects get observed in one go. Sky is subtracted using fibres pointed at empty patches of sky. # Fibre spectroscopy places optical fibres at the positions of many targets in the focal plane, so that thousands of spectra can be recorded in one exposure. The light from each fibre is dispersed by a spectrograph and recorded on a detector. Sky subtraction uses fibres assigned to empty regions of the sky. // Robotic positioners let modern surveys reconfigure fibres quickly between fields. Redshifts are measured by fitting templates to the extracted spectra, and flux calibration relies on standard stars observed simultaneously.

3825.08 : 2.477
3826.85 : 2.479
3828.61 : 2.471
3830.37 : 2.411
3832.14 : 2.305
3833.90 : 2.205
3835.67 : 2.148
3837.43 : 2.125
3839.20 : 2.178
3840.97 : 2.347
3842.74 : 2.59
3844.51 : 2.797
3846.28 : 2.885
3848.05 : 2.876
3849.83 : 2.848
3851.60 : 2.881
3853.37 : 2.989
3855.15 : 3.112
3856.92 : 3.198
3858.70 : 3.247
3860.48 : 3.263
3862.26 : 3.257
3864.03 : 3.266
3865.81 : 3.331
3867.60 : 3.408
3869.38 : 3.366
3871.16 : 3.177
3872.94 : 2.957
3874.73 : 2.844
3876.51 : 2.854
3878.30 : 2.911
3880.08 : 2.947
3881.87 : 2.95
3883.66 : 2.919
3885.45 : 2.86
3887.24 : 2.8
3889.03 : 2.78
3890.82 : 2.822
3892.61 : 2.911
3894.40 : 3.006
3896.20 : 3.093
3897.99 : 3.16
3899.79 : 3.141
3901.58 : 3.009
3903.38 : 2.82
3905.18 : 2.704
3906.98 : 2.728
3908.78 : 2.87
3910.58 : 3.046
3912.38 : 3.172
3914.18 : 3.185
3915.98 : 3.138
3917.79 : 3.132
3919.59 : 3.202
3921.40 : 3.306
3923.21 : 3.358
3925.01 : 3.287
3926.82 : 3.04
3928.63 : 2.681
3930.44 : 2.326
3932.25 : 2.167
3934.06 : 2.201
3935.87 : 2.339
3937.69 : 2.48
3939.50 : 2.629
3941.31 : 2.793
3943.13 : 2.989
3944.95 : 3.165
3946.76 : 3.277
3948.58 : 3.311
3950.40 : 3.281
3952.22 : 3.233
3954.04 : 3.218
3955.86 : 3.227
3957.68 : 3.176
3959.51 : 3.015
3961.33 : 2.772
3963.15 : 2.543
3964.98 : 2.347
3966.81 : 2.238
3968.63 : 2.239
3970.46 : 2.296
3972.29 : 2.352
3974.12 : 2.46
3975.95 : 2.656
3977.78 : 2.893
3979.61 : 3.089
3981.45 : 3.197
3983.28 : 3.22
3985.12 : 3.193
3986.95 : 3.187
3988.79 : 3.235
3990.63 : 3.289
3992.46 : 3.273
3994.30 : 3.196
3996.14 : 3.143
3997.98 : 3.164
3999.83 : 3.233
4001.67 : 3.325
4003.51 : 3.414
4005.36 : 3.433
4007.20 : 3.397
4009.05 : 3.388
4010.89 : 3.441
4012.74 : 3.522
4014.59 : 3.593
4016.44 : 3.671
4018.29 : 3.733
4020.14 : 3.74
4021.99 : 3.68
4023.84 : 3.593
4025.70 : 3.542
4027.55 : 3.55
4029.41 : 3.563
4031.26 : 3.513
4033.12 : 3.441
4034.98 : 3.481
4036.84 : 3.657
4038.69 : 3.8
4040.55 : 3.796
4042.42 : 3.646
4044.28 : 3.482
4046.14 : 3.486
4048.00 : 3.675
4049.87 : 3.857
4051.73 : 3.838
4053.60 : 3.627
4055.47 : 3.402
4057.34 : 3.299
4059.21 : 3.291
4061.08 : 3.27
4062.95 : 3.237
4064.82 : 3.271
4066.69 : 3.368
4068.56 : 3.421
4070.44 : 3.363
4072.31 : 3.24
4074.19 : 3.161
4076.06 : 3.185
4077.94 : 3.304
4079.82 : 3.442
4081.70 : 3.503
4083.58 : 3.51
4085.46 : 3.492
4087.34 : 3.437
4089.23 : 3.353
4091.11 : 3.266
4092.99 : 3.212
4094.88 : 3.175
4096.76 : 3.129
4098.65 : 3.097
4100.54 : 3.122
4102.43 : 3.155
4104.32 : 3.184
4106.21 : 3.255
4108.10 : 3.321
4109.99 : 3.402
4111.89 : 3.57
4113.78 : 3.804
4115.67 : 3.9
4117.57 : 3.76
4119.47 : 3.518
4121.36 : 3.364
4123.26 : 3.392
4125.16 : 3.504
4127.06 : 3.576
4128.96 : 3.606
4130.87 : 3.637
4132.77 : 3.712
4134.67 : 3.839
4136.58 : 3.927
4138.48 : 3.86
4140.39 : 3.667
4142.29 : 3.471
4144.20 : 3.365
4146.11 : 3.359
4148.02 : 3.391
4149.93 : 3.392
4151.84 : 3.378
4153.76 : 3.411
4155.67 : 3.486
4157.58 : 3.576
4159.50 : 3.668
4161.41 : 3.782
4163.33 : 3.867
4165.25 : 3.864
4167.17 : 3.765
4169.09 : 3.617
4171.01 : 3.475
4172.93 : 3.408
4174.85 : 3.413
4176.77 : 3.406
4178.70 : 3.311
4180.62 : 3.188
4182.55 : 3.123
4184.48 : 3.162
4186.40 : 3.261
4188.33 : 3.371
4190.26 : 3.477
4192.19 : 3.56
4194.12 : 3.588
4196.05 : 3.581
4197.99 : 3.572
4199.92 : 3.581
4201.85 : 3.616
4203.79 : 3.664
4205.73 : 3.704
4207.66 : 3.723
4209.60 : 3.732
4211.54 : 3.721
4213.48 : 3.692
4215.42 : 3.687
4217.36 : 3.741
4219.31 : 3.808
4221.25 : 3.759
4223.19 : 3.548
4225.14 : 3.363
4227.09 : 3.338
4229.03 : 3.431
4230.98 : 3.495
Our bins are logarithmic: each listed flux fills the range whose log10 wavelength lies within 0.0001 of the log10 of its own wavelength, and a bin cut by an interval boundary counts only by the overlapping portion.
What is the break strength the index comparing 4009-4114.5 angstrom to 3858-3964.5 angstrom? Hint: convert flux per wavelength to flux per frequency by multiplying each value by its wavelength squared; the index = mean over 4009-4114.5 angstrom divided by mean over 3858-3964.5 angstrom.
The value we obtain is 1.25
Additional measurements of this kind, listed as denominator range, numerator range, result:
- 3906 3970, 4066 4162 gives 1.31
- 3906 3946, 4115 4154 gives 1.38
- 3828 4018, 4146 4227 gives 1.36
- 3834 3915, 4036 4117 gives 1.29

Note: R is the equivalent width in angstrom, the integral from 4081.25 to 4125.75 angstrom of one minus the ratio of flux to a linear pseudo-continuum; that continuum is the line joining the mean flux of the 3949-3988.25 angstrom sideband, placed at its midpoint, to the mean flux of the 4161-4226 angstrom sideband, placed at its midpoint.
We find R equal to -1.5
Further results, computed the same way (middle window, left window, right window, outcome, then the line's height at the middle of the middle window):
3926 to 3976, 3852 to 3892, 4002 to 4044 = 8.9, 3.32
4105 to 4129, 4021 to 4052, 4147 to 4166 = 0.4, 3.59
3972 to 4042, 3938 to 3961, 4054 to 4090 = -3.1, 3.21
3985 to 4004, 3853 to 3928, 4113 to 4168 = 0.3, 3.29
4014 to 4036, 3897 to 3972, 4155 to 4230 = -3.4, 3.12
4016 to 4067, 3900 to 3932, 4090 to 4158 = -4.4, 3.28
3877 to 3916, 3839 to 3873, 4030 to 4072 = 2.1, 3.12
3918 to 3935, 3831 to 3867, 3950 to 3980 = -0.5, 2.77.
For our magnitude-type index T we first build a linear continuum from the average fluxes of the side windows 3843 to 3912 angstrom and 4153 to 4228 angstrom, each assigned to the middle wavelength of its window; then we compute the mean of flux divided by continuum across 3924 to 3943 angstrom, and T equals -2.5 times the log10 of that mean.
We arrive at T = 0.18 mag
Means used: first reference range 3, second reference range 3.55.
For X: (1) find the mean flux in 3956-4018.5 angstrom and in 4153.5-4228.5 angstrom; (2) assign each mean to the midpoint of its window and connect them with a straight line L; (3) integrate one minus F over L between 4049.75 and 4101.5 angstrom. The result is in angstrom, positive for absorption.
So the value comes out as -1.1 angstrom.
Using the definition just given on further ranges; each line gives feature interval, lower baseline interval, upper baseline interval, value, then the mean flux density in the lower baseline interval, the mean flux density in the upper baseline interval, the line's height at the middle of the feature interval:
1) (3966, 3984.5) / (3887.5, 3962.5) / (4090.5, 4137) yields 2.5 angstrom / 2.95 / 3.45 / 3.09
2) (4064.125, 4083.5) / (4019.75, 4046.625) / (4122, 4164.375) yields 1.4 angstrom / 3.6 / 3.58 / 3.59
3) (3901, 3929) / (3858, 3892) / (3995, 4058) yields 1.1 angstrom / 3.05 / 3.53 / 3.18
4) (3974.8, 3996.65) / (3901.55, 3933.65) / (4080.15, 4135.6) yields 0.0 angstrom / 2.94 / 3.44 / 3.12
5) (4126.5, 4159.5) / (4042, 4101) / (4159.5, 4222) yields -0.7 angstrom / 3.38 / 3.57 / 3.49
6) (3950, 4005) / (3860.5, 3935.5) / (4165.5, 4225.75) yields 2.8 angstrom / 2.98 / 3.54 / 3.13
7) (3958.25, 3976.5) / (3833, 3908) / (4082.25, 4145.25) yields 3.6 angstrom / 2.9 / 3.47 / 3.13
